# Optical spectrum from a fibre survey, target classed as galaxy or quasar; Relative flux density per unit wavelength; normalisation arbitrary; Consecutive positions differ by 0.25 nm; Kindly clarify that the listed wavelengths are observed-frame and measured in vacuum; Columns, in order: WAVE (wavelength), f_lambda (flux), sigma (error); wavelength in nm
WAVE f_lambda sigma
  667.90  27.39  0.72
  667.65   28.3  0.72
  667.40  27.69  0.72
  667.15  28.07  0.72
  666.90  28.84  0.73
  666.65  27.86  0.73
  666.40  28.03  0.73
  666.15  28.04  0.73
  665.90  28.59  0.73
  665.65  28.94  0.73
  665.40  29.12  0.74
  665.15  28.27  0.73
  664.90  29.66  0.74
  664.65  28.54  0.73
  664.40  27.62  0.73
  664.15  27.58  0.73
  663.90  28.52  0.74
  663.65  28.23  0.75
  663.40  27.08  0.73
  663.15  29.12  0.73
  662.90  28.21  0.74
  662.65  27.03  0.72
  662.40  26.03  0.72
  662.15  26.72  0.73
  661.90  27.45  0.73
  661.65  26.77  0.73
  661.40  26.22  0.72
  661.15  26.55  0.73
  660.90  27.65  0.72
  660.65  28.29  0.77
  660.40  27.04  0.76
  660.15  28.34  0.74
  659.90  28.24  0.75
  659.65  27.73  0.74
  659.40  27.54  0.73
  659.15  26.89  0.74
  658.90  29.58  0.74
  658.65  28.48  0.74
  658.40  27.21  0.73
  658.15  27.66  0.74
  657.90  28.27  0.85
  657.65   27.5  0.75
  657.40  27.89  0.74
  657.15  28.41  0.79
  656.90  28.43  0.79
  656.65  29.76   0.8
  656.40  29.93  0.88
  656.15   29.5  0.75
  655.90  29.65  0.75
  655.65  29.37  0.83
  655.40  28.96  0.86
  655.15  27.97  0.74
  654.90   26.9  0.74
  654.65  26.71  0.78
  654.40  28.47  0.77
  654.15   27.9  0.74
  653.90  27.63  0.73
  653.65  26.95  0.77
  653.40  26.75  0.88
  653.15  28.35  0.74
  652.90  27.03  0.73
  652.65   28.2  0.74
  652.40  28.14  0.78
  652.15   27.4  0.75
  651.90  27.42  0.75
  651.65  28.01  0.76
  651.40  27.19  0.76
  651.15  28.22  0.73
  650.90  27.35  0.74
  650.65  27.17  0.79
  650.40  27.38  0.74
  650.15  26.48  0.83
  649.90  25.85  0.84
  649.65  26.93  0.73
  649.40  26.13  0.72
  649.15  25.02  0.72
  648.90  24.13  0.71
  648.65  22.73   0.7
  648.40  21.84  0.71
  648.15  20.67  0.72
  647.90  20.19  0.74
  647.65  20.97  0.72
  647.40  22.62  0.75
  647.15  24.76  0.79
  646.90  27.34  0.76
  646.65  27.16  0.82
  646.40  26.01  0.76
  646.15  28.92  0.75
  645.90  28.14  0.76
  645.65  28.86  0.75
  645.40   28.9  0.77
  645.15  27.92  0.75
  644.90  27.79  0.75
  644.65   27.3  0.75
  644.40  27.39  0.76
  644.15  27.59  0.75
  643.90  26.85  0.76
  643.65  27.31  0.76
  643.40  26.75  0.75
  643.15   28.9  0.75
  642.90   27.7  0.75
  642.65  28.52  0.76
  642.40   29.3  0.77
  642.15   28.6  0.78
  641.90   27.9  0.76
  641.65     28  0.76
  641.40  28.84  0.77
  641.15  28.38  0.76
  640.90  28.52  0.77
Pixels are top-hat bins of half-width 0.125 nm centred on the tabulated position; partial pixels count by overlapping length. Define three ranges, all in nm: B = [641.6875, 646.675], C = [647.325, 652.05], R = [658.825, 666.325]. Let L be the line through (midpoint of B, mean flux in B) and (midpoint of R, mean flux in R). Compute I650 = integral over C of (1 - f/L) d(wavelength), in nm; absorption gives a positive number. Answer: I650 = 0.471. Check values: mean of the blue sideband 27.9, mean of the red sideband 27.8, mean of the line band 25.1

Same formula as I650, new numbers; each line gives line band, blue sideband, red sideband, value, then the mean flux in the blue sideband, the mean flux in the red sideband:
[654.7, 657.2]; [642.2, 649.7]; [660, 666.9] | -0.16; 26.2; 27.9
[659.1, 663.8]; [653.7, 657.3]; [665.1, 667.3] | 0.17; 28.5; 28.4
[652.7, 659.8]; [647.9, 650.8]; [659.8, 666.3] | -0.49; 24.8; 27.8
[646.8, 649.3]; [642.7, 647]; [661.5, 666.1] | 0.43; 27.7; 28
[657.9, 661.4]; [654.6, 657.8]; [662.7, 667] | 0.09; 28.6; 28.3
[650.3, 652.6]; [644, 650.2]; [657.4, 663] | -0.12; 25.7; 27.5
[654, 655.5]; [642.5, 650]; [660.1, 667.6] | -0.05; 26.1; 27.9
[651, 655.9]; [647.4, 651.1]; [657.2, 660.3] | -0.34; 24.5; 27.9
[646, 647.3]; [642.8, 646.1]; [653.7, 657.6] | 0.05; 27.8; 28.4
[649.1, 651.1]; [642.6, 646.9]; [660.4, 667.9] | 0.08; 27.7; 27.9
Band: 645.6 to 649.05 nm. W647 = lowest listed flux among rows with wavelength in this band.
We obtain 20.19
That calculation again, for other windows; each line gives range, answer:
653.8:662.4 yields 26.03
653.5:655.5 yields 26.71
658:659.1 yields 27.21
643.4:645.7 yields 26.85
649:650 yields 25.02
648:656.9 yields 20.67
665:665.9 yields 28.27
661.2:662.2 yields 26.22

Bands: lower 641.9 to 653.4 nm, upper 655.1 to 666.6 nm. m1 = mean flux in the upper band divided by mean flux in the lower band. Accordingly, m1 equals 1.06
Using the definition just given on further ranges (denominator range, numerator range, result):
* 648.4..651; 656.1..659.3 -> 1.10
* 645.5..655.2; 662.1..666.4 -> 1.07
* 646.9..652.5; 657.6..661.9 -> 1.09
